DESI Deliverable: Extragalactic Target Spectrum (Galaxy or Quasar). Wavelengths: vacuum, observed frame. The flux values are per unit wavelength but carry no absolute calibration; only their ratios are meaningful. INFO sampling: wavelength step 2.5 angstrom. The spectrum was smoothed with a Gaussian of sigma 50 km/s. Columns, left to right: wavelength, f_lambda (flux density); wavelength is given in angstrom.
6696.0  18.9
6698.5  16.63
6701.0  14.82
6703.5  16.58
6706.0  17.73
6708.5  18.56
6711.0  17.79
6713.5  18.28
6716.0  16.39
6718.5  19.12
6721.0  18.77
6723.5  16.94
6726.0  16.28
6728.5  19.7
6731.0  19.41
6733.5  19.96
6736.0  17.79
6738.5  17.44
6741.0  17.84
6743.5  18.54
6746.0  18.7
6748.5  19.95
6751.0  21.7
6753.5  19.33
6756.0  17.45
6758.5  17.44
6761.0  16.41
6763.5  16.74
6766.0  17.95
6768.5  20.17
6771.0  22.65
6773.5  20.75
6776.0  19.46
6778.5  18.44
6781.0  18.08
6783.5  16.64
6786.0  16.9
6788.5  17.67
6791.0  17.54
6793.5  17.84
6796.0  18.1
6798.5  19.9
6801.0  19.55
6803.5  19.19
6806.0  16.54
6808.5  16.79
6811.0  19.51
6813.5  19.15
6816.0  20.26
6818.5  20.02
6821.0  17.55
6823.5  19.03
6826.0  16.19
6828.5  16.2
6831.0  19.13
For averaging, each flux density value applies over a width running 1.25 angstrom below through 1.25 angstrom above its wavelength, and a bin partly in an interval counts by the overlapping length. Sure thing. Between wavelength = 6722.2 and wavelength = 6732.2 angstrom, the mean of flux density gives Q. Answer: 18.1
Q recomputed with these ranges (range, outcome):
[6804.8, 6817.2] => 18.5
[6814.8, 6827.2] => 18.6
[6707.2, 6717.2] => 17.8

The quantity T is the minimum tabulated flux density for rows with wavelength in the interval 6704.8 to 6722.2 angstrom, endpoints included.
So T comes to 16.39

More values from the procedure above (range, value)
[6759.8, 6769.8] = 16.41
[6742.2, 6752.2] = 18.54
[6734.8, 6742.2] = 17.44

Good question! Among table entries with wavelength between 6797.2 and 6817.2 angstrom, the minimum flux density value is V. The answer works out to 16.54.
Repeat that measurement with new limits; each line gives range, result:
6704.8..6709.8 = 17.73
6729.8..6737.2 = 17.79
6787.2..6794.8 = 17.54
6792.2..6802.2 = 17.84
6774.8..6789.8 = 16.64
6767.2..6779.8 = 18.44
